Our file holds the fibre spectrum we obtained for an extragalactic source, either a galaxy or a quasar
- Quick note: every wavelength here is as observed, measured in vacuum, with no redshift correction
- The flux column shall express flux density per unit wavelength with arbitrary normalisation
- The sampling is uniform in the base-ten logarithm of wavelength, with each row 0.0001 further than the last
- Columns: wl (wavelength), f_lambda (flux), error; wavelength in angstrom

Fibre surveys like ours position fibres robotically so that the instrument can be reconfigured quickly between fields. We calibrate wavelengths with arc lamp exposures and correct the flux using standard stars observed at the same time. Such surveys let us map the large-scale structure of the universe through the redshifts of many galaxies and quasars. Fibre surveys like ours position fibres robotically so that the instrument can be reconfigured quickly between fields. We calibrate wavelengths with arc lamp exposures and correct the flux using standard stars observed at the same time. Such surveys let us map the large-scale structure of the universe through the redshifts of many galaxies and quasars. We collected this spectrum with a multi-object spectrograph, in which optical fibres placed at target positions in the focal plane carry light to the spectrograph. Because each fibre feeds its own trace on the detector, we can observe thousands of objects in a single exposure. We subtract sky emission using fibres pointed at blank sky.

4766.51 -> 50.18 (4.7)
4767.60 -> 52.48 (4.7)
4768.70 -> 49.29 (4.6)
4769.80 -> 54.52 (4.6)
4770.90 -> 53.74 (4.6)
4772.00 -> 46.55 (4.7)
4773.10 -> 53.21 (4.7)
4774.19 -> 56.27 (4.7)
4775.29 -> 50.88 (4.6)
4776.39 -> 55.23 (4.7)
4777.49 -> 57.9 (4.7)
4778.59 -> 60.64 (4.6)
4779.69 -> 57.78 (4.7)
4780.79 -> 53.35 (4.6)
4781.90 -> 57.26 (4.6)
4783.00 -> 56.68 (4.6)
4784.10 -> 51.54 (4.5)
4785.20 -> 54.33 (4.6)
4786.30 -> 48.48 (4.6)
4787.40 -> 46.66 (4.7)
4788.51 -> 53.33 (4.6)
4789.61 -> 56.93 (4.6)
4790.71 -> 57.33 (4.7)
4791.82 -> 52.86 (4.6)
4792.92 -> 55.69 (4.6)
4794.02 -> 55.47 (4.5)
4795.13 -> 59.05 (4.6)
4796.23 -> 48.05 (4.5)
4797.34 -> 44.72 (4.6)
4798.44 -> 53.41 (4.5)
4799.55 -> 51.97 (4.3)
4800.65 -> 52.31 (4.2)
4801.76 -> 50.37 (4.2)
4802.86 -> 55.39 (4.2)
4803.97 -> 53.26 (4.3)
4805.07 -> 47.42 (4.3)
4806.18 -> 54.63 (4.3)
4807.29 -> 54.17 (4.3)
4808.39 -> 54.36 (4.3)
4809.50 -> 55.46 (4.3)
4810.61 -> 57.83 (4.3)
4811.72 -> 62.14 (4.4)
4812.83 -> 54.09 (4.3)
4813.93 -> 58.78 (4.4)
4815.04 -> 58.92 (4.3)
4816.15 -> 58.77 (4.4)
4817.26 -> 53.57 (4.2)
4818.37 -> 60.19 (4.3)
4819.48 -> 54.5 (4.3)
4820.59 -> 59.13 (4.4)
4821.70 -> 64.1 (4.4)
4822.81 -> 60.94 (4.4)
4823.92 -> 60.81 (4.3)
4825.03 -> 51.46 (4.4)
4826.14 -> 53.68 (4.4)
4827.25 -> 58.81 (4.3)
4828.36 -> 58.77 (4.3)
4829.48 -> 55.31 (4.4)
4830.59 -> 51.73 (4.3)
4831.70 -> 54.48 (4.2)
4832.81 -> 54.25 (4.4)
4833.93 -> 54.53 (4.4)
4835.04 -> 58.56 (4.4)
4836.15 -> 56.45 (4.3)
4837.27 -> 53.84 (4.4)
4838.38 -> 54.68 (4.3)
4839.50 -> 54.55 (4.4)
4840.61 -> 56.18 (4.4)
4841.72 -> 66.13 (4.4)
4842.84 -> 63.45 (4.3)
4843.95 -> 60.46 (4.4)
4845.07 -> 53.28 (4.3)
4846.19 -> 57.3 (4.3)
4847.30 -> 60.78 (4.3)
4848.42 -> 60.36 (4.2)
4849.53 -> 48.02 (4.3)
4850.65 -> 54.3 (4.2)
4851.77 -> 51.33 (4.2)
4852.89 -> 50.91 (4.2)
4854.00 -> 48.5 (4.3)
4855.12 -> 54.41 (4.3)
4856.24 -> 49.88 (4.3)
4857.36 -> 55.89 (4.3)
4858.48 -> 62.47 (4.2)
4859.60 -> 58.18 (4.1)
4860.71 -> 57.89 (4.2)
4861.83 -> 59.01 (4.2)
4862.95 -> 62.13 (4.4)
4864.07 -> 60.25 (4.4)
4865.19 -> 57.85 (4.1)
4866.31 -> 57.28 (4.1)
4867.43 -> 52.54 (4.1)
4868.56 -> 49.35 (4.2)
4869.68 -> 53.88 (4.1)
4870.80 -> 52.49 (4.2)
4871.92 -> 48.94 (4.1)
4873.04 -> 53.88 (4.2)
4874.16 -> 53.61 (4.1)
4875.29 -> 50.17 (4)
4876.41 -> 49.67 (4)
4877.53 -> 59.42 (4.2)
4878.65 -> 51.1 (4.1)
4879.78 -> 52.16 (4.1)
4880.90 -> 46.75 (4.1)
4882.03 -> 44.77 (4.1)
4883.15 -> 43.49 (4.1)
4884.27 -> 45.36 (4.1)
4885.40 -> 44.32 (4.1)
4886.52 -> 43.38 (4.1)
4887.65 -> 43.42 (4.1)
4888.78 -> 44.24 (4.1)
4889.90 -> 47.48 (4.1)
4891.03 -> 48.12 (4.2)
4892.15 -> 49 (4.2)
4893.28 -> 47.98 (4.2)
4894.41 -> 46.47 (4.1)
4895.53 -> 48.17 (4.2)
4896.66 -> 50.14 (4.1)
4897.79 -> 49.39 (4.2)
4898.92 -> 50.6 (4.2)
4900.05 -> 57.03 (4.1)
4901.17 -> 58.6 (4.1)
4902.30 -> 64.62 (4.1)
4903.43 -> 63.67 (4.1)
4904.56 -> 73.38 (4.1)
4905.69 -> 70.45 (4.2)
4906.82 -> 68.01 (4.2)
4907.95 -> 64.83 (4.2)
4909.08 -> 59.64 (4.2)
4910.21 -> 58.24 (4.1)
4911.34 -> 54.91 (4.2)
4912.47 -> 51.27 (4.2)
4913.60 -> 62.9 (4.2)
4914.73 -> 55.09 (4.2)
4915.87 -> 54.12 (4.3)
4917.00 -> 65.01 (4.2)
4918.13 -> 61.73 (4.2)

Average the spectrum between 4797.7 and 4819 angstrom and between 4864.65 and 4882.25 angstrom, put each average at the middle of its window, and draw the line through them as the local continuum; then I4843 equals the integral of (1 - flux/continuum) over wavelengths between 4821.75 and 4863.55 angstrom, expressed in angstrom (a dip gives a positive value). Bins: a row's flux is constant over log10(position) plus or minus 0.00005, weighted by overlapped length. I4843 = -2.2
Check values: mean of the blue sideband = 55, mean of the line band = 56.4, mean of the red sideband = 52.2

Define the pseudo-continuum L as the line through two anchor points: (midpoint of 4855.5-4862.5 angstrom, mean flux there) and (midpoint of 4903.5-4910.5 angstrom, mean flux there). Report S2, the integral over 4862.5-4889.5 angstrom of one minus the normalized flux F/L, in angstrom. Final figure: 4.20 angstrom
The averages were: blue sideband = 57.2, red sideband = 65.9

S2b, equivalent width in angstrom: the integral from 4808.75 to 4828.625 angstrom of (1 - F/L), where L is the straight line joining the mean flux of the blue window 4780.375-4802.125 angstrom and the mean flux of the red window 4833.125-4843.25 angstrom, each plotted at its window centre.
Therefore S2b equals -0.8 angstrom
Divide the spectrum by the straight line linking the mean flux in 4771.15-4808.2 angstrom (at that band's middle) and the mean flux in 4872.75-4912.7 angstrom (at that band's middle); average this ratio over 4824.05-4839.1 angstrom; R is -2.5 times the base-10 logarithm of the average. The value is -0.04 mag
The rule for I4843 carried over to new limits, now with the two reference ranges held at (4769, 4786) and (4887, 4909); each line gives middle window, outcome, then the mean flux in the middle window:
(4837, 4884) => 0.3 angstrom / 54.5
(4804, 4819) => -0.4 angstrom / 56.1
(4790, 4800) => 0.2 angstrom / 53.2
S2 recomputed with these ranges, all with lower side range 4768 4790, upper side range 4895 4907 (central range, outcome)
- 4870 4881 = 1.13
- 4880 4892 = 2.68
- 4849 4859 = 0.74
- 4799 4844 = -0.56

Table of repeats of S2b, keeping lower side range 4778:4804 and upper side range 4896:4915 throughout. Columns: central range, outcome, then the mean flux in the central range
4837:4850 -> -0.3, 57.6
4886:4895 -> 1.9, 46.3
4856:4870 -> 0.1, 56.9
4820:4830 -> -0.5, 58.1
